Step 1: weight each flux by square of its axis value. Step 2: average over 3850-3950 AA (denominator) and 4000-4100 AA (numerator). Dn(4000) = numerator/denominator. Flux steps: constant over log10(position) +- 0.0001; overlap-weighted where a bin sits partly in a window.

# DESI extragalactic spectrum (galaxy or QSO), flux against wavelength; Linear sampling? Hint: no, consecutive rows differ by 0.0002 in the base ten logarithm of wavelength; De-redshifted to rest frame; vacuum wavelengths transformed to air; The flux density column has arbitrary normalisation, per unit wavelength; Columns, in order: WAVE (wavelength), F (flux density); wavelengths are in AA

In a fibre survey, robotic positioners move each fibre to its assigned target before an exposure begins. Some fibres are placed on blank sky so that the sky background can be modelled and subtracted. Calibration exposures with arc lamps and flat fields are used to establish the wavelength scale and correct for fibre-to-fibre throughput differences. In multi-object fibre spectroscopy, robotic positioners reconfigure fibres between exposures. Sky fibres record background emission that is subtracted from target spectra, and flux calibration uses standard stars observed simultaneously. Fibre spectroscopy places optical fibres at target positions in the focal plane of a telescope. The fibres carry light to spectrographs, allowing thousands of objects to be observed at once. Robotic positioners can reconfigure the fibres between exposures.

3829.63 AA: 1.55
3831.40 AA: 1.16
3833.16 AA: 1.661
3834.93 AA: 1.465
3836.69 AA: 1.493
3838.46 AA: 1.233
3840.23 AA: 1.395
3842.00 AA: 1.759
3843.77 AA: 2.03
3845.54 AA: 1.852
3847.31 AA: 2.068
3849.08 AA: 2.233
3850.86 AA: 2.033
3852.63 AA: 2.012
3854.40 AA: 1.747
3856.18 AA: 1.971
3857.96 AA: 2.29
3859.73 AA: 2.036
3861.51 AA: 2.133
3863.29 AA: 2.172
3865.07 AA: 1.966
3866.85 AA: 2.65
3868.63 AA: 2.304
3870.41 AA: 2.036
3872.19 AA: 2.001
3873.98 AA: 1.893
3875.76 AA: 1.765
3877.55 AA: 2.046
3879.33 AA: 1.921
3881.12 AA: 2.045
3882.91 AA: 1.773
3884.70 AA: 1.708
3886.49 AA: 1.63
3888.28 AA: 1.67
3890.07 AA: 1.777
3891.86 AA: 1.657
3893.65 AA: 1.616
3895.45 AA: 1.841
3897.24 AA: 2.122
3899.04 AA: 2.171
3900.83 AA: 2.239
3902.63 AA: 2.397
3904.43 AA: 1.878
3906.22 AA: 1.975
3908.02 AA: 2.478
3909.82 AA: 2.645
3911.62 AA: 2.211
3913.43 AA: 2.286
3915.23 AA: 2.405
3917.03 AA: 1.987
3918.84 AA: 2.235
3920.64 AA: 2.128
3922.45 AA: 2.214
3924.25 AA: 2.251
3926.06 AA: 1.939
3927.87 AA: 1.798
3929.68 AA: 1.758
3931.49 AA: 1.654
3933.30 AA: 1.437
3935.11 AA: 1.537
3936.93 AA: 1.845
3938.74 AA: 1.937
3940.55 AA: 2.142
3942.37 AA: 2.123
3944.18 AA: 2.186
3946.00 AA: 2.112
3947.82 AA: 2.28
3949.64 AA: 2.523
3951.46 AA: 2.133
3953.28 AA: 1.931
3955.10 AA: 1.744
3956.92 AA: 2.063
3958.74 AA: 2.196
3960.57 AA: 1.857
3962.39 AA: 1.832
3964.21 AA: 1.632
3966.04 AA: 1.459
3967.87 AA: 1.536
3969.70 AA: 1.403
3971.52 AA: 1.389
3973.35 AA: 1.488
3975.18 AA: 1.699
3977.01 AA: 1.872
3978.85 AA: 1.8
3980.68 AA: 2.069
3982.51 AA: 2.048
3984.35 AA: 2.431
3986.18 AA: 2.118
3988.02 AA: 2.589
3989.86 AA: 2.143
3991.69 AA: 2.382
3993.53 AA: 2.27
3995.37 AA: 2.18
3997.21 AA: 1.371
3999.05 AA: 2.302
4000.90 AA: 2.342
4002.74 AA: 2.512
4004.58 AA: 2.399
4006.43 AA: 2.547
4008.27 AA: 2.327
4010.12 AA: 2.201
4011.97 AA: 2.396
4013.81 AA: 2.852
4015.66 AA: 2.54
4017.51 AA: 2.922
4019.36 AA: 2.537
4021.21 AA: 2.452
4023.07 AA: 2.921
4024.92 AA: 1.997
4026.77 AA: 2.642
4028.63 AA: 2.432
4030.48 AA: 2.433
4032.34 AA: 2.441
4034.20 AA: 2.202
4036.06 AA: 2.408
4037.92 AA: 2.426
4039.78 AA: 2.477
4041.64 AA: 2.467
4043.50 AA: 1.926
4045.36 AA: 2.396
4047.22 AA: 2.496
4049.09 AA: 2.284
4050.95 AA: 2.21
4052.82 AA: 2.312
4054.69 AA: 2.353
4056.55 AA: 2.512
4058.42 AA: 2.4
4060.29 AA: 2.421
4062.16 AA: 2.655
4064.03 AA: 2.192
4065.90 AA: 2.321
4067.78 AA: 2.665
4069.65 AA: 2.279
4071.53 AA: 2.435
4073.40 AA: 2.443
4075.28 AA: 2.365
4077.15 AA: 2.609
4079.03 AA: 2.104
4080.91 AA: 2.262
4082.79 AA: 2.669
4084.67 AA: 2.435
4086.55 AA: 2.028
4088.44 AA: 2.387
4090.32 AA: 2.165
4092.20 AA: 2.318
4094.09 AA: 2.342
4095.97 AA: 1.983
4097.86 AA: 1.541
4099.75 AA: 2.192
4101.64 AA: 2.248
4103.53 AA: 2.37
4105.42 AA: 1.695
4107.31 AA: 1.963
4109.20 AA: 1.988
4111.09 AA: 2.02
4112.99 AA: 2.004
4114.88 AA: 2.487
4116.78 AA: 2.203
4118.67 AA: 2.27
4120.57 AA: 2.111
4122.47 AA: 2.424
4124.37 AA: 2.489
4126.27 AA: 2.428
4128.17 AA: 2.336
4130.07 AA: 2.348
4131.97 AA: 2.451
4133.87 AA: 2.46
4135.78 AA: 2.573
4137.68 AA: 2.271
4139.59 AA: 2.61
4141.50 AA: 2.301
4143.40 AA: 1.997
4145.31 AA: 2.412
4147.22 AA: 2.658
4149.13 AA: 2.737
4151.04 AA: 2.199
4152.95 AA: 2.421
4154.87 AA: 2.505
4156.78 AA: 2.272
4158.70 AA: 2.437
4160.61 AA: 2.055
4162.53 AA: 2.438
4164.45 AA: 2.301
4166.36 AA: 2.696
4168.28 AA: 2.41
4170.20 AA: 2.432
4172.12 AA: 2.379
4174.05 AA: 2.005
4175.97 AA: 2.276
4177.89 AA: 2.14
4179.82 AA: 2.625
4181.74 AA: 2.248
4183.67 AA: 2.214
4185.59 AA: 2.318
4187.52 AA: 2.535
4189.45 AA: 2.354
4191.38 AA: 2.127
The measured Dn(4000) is 1.3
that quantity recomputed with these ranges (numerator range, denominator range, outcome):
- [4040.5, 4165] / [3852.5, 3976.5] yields 1.29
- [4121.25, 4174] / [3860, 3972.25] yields 1.36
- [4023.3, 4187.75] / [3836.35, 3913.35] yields 1.32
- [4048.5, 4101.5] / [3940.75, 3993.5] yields 1.24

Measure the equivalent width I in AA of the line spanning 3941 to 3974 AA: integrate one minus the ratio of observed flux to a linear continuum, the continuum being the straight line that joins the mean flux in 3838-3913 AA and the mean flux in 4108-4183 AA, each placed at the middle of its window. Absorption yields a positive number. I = 3.3 AA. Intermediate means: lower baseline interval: 1.99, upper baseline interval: 2.34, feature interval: 1.89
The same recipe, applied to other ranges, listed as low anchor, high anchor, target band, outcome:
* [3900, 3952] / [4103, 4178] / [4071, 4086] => -1.0 AA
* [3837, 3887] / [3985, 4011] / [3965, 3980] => 4.2 AA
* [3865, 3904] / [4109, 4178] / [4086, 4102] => 1.0 AA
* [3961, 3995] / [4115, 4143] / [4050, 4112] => -1.4 AA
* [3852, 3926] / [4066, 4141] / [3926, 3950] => 2.0 AA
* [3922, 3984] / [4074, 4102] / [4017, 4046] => -4.8 AA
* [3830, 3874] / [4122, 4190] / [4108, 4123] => 0.9 AA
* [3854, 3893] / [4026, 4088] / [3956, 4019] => 3.7 AA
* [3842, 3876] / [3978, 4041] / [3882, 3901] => 2.7 AA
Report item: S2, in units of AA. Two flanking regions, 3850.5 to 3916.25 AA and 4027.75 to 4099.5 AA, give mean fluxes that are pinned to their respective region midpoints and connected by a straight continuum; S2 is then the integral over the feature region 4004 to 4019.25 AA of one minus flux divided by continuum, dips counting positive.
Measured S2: -1.9 AA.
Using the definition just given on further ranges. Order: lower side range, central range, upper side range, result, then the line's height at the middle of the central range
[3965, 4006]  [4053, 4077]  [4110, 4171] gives -2.6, 2.19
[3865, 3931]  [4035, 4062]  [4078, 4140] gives -2.3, 2.19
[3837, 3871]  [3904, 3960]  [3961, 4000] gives -3.7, 1.94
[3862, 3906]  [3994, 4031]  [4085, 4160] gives -4.8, 2.13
